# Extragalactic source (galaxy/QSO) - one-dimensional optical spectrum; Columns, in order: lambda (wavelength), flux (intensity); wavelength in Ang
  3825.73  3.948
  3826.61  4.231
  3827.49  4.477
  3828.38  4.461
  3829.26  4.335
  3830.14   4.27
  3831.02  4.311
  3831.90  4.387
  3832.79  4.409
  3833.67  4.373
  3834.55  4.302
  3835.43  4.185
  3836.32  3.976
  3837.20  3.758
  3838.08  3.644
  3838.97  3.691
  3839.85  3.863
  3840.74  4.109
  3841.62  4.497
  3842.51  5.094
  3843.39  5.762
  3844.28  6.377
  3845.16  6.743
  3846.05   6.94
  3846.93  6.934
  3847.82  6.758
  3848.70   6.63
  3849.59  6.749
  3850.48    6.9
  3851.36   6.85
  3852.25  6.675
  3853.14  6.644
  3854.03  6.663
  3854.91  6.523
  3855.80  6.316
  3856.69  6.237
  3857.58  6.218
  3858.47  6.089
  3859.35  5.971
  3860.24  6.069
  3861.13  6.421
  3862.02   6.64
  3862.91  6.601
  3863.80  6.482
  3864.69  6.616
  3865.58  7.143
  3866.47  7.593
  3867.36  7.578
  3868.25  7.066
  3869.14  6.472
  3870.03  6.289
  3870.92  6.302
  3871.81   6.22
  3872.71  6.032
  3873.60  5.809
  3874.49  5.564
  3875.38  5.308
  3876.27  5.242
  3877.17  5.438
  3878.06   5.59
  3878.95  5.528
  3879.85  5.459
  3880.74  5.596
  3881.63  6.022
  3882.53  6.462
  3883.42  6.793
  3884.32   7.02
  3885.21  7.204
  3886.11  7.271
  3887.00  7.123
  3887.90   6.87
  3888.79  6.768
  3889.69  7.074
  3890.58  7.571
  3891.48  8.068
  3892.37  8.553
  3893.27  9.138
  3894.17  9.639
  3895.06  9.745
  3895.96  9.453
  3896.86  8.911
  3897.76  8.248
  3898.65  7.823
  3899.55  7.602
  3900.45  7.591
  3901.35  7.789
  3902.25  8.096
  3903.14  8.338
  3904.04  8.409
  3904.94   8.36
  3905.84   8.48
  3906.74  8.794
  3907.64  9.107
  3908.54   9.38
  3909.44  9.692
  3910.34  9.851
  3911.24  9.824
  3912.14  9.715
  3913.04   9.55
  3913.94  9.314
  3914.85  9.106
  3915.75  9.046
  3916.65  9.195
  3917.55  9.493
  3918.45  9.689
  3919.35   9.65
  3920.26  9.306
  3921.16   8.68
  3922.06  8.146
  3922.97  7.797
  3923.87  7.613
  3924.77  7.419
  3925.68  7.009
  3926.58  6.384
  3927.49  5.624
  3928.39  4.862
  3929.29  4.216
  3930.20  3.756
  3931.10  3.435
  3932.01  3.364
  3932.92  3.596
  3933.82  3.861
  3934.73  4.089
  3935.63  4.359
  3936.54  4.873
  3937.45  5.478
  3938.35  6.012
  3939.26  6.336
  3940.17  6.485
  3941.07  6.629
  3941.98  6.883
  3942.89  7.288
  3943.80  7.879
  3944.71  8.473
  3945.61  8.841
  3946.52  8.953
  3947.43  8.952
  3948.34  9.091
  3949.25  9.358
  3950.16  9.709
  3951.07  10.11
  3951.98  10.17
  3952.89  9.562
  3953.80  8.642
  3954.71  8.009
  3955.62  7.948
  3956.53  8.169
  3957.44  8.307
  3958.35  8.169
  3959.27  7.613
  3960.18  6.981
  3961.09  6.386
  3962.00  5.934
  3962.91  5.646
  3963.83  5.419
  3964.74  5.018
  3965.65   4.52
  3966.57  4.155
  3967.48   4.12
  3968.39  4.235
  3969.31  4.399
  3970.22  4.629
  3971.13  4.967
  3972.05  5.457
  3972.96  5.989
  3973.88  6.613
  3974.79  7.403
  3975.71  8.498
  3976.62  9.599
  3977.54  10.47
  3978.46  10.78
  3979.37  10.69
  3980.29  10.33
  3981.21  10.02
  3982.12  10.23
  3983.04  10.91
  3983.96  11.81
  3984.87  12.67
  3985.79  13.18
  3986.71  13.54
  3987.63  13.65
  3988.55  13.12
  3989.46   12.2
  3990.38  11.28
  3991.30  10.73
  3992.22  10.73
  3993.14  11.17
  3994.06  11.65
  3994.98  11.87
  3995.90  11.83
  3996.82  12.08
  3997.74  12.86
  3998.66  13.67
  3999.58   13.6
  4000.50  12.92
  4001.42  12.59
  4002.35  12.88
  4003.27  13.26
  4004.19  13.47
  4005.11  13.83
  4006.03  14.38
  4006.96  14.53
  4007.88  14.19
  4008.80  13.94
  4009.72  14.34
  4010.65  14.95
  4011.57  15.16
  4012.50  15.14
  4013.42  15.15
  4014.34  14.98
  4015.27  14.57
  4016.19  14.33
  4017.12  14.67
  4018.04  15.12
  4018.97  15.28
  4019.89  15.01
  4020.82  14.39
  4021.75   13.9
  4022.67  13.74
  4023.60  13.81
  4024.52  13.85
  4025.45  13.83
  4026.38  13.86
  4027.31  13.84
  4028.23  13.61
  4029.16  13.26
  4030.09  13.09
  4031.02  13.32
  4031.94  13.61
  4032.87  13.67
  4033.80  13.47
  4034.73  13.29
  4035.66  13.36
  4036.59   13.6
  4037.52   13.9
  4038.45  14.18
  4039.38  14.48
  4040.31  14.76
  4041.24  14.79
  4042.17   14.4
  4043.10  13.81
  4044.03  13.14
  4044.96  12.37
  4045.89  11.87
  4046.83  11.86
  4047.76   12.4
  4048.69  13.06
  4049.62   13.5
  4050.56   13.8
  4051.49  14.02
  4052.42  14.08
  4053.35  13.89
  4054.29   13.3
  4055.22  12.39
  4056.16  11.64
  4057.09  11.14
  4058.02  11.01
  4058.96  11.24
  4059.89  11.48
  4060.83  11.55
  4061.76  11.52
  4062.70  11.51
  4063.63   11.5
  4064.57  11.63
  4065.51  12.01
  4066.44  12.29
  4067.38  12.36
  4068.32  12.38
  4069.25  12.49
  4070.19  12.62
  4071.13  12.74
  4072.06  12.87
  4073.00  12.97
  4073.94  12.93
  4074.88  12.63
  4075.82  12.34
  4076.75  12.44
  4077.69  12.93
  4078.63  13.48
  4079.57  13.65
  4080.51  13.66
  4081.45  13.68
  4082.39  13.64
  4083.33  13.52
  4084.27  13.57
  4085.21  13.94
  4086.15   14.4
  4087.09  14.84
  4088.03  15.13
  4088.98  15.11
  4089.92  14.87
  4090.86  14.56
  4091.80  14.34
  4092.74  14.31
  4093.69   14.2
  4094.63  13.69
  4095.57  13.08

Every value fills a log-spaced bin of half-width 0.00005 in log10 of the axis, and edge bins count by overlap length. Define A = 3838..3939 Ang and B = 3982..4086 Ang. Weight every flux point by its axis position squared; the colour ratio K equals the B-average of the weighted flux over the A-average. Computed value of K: 2.05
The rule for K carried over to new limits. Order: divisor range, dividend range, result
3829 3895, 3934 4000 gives 1.48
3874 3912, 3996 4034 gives 1.93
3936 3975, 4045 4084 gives 1.91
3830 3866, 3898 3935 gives 1.39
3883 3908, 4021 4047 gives 1.81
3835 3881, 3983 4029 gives 2.44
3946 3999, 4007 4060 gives 1.56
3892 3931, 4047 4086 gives 1.66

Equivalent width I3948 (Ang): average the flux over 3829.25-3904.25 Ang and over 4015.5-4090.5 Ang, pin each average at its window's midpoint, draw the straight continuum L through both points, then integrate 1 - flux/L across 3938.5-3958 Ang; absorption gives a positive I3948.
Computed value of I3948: 2.3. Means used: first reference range 6.41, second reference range 13.3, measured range 8.33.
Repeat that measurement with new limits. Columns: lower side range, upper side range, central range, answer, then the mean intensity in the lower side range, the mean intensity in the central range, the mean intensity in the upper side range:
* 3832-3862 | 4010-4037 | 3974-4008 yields 1.9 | 5.65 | 11.9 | 14.1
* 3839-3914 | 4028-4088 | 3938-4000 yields 8.0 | 7.07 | 8.87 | 13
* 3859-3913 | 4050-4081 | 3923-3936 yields 5.3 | 7.39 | 5.07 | 12.5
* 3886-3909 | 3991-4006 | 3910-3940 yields 7.5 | 8.26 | 6.97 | 12.5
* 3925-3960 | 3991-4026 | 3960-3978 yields 6.8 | 6.91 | 6.01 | 13.7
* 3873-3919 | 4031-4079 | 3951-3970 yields 6.0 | 7.88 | 6.74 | 12.8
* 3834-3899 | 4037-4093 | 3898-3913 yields -1.8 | 6.44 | 8.7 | 13.1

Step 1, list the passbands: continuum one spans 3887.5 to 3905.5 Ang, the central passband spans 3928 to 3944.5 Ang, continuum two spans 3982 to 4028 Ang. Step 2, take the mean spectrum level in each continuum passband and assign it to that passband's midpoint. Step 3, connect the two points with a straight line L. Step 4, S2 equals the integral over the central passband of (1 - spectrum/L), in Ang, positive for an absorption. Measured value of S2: 8.0 Ang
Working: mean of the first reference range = 8.21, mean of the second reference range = 13.4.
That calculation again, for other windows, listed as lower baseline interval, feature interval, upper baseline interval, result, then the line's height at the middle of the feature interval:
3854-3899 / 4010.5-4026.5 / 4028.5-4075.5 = -3.88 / 11.7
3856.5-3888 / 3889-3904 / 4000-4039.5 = -1.46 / 7.6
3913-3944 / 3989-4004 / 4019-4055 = -1.58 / 11.1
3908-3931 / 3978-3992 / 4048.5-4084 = -2.12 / 10.1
